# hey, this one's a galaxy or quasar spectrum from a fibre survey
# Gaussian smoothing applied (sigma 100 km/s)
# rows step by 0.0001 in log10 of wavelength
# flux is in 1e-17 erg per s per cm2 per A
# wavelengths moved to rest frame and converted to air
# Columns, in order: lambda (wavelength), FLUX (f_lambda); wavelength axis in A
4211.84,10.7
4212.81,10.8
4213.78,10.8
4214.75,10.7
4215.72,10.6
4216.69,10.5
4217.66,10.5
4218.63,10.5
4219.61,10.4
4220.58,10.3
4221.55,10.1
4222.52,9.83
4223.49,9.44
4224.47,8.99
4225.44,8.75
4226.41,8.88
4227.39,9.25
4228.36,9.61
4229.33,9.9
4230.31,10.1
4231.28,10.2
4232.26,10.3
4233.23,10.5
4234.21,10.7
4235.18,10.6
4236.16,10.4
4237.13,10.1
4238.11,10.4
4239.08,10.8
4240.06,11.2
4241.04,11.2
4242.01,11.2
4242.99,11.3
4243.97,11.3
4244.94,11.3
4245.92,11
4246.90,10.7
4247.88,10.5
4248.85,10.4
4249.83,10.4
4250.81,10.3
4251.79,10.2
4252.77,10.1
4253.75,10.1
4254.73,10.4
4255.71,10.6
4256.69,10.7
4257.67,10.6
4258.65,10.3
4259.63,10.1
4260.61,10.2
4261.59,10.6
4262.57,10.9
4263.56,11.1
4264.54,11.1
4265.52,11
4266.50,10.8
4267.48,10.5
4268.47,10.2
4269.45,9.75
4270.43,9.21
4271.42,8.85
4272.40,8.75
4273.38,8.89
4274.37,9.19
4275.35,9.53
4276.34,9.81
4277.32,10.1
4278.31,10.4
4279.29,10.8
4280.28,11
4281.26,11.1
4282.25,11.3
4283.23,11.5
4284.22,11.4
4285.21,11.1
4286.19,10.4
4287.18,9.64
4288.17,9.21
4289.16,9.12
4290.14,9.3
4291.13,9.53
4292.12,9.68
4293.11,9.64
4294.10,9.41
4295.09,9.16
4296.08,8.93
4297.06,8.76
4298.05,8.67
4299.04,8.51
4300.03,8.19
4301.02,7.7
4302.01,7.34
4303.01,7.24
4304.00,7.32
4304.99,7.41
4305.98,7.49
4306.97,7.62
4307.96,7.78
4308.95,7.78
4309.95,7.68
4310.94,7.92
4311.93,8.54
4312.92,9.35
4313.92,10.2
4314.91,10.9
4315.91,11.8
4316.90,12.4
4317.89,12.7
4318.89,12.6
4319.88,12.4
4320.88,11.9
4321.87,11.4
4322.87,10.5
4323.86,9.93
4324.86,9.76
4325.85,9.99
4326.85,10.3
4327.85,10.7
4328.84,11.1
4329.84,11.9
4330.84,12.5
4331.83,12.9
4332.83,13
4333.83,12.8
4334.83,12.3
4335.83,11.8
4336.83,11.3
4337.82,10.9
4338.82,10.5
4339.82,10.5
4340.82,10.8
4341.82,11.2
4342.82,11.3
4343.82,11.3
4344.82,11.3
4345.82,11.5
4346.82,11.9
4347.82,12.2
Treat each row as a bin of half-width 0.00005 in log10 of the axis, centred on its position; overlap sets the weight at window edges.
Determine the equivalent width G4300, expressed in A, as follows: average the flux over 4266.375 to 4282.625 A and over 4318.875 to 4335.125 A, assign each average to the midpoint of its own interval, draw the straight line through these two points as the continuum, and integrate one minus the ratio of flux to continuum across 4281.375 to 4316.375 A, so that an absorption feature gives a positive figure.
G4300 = 5.1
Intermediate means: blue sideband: 9.98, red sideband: 11.5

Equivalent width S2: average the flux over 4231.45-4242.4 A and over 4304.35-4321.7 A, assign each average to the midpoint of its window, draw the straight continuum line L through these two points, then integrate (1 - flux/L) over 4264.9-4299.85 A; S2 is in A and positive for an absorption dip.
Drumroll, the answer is 1.0 A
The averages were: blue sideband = 10.7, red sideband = 9.81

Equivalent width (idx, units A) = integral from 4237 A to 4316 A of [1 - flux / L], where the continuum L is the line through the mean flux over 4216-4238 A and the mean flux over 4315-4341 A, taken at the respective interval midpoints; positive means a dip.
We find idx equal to 6.5 A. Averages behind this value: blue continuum 10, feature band 9.82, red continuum 11.5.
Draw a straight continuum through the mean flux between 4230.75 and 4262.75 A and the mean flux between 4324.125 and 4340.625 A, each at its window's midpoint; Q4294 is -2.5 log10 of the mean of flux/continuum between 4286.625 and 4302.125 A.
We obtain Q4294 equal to 0.22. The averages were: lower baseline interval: 10.6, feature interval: 8.97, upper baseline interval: 11.4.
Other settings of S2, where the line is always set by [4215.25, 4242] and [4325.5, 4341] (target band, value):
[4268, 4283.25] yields 1.11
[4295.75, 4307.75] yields 3.43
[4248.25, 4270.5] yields 0.24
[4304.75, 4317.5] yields 2.45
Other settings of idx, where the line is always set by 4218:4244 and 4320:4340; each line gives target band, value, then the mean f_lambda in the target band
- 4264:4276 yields 0.94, 9.82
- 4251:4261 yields 0.16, 10.3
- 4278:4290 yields 0.29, 10.6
